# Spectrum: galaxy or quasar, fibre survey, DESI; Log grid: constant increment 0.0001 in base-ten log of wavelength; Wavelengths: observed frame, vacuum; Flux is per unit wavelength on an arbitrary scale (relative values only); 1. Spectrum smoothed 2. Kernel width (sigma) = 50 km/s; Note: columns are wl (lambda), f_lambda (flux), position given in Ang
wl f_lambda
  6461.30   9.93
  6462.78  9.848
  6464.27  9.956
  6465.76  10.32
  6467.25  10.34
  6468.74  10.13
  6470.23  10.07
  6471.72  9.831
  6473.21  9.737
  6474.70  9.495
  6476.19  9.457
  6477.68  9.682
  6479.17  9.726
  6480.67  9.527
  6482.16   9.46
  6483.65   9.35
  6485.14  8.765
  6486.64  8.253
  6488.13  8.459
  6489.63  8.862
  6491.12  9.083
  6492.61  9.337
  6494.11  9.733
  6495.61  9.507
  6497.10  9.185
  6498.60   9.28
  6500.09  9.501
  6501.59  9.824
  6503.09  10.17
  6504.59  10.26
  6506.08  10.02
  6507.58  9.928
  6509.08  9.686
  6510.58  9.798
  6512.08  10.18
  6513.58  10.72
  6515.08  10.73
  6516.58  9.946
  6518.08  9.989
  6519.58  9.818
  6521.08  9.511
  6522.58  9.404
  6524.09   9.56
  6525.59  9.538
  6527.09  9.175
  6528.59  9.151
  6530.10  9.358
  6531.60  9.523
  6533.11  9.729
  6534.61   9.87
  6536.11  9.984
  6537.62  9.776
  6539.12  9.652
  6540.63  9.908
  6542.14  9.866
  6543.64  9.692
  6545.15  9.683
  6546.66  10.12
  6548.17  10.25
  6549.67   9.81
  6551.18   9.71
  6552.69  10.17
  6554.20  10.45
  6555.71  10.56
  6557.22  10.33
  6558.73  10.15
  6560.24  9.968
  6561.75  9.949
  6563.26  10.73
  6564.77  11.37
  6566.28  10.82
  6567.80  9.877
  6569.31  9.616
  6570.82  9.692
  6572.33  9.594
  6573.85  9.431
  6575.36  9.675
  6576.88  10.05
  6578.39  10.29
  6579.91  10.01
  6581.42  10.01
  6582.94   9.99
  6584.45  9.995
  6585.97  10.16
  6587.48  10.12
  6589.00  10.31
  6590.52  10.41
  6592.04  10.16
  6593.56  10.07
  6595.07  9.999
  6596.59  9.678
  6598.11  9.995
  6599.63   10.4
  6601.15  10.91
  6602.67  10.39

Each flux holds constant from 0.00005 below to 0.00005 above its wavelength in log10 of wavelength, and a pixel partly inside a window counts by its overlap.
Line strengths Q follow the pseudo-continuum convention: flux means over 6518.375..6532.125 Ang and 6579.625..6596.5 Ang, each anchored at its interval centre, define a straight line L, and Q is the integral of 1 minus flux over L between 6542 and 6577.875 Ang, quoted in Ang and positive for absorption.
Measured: -0.9 Ang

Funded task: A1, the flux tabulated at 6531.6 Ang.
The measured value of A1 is 9.523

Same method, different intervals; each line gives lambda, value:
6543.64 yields 9.692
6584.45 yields 9.995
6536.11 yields 9.984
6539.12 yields 9.652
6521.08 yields 9.511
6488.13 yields 8.459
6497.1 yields 9.185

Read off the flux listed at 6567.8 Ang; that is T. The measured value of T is 9.877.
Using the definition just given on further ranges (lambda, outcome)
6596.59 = 9.678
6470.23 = 10.07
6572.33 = 9.594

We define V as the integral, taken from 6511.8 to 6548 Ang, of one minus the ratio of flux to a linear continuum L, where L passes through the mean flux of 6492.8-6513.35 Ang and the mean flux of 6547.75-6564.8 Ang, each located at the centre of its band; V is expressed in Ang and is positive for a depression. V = 0.82 Ang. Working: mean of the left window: 9.78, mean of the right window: 10.2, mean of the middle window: 9.79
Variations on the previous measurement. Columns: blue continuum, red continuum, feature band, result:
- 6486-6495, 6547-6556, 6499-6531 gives -1.3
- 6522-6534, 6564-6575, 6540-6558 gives -0.6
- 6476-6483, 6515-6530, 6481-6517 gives 0.1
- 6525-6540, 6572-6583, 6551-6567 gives -1.1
